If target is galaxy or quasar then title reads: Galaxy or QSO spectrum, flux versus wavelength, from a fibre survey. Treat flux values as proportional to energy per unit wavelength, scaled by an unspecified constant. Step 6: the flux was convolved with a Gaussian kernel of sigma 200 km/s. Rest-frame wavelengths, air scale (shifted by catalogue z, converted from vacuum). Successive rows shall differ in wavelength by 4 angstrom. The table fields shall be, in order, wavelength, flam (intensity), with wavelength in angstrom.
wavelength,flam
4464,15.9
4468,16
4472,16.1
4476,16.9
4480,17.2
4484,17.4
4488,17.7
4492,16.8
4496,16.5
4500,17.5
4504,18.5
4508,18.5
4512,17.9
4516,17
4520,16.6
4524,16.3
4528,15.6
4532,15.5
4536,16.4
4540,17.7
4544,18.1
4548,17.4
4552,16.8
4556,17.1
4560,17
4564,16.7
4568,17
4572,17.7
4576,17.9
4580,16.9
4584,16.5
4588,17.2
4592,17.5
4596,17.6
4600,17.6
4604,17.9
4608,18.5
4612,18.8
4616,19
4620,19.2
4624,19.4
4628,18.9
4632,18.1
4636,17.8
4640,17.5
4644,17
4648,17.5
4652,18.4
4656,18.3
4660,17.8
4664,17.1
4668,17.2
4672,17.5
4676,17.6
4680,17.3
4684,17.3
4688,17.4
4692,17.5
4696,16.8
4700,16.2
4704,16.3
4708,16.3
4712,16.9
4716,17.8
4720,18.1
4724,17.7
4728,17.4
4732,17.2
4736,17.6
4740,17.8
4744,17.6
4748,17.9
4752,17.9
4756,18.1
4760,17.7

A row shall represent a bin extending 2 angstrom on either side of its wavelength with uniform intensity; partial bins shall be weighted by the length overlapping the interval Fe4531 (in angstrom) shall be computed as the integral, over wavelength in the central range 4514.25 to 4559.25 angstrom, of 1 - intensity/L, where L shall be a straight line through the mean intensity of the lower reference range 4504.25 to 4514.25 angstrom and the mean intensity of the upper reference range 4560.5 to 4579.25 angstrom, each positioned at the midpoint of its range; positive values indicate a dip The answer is 2.5 angstrom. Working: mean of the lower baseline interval 18.2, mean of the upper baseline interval 17.3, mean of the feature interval 16.8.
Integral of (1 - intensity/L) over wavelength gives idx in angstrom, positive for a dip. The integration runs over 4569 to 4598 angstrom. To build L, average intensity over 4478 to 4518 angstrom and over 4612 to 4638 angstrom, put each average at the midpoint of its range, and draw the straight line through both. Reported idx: 1.6 angstrom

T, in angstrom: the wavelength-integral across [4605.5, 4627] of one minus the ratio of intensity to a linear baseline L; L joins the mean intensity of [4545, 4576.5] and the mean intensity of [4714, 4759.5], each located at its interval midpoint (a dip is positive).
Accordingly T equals -1.96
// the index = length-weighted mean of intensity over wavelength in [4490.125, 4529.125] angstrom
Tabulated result 17.2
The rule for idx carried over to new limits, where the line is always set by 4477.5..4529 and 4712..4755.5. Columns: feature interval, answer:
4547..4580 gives 0.3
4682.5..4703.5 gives 0.7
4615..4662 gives -2.0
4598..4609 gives -0.3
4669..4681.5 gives 0.1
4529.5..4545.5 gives 0.4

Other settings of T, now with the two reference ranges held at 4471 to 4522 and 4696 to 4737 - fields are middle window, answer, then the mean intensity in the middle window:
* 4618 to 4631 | -1.4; 19.1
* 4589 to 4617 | -1.4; 18.1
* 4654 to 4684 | -0.6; 17.5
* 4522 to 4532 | 0.8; 15.9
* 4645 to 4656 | -0.5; 17.9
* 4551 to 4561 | 0.2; 17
